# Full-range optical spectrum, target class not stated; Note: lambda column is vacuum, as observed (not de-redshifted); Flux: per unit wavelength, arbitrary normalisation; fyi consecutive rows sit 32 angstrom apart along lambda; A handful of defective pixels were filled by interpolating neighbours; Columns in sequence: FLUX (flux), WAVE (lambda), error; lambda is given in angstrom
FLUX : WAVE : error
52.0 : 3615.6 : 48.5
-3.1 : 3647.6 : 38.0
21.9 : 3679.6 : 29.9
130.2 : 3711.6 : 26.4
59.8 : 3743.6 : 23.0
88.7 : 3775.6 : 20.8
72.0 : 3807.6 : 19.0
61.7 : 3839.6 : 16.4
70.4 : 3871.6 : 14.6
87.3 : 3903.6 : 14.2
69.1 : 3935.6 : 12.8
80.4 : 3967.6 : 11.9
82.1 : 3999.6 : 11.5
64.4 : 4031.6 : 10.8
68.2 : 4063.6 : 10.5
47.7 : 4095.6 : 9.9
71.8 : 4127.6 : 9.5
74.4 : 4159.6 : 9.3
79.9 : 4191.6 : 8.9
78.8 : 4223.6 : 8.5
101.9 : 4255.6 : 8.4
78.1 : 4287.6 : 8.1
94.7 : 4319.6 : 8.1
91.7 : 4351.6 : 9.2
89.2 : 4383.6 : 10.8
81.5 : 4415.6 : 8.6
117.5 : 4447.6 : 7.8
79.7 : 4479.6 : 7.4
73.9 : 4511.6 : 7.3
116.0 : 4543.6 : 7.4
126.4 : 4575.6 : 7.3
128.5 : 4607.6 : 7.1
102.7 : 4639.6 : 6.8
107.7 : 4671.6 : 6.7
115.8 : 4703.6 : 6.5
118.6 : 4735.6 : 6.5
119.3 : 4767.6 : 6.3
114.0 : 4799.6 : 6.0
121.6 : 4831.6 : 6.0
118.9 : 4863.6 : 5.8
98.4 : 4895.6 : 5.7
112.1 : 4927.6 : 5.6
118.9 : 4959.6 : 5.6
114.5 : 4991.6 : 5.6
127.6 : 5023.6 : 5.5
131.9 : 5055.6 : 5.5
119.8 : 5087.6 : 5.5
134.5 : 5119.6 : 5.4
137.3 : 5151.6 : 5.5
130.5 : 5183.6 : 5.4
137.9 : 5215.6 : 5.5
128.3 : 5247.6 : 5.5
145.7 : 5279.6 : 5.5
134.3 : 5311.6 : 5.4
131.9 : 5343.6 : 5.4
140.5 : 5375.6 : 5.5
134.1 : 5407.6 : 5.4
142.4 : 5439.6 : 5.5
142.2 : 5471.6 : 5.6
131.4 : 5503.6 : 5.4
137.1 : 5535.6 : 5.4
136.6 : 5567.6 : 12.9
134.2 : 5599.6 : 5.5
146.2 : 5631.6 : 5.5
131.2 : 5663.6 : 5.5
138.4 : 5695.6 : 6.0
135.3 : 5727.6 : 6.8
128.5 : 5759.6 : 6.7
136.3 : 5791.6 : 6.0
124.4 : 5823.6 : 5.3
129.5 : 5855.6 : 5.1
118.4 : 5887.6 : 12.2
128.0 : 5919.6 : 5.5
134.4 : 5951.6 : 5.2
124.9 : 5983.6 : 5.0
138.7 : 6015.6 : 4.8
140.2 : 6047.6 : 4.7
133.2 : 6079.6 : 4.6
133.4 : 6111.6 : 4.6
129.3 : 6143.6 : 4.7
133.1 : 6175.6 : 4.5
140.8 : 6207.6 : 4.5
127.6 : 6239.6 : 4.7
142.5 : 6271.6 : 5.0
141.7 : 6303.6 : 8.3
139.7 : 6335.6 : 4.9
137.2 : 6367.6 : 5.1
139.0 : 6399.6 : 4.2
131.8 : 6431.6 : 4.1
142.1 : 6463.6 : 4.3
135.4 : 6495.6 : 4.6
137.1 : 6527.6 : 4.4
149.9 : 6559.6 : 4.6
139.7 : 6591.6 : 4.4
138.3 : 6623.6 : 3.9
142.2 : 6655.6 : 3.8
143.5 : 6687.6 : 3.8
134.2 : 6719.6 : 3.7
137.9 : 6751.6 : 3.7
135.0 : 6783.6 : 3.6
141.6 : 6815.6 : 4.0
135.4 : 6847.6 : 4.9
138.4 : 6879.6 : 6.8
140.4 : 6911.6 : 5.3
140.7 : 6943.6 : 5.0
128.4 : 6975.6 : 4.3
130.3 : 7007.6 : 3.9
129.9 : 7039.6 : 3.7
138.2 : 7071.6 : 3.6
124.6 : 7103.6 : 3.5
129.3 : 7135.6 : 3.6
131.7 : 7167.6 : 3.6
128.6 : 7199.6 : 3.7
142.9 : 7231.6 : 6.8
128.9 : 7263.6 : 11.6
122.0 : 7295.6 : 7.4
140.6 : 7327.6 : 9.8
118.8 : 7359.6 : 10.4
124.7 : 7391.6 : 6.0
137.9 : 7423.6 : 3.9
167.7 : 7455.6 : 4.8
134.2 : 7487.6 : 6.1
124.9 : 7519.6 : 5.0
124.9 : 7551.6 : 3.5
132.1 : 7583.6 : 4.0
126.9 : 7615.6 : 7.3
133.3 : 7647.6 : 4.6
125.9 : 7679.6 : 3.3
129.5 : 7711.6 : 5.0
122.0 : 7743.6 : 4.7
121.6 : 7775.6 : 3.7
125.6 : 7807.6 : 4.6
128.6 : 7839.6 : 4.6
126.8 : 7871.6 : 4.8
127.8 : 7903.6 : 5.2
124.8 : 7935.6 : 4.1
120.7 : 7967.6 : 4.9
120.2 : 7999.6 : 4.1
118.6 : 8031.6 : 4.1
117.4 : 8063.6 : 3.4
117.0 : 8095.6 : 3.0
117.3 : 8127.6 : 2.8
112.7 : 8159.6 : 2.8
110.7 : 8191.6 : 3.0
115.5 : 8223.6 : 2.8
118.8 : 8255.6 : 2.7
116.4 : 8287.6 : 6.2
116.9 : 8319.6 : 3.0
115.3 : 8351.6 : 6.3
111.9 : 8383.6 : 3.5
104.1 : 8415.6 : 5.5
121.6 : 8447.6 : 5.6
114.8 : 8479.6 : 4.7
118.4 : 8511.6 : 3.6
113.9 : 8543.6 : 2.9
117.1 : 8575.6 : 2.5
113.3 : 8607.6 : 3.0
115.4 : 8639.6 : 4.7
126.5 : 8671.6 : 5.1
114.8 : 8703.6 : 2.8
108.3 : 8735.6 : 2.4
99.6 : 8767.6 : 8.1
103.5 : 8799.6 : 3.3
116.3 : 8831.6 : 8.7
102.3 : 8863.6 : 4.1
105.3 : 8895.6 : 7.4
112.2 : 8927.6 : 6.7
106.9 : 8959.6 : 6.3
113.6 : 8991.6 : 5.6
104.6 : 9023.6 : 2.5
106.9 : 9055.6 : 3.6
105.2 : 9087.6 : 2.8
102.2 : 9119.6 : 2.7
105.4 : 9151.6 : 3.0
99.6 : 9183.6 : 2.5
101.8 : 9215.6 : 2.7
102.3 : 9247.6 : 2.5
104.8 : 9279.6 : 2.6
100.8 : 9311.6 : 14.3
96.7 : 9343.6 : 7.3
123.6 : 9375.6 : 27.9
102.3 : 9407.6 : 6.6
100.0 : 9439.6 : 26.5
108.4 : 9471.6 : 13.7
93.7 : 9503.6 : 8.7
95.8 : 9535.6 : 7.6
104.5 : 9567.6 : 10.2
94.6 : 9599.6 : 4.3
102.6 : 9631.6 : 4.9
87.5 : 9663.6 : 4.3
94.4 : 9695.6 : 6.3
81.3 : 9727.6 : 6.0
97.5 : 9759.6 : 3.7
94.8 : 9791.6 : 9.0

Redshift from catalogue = 0.14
